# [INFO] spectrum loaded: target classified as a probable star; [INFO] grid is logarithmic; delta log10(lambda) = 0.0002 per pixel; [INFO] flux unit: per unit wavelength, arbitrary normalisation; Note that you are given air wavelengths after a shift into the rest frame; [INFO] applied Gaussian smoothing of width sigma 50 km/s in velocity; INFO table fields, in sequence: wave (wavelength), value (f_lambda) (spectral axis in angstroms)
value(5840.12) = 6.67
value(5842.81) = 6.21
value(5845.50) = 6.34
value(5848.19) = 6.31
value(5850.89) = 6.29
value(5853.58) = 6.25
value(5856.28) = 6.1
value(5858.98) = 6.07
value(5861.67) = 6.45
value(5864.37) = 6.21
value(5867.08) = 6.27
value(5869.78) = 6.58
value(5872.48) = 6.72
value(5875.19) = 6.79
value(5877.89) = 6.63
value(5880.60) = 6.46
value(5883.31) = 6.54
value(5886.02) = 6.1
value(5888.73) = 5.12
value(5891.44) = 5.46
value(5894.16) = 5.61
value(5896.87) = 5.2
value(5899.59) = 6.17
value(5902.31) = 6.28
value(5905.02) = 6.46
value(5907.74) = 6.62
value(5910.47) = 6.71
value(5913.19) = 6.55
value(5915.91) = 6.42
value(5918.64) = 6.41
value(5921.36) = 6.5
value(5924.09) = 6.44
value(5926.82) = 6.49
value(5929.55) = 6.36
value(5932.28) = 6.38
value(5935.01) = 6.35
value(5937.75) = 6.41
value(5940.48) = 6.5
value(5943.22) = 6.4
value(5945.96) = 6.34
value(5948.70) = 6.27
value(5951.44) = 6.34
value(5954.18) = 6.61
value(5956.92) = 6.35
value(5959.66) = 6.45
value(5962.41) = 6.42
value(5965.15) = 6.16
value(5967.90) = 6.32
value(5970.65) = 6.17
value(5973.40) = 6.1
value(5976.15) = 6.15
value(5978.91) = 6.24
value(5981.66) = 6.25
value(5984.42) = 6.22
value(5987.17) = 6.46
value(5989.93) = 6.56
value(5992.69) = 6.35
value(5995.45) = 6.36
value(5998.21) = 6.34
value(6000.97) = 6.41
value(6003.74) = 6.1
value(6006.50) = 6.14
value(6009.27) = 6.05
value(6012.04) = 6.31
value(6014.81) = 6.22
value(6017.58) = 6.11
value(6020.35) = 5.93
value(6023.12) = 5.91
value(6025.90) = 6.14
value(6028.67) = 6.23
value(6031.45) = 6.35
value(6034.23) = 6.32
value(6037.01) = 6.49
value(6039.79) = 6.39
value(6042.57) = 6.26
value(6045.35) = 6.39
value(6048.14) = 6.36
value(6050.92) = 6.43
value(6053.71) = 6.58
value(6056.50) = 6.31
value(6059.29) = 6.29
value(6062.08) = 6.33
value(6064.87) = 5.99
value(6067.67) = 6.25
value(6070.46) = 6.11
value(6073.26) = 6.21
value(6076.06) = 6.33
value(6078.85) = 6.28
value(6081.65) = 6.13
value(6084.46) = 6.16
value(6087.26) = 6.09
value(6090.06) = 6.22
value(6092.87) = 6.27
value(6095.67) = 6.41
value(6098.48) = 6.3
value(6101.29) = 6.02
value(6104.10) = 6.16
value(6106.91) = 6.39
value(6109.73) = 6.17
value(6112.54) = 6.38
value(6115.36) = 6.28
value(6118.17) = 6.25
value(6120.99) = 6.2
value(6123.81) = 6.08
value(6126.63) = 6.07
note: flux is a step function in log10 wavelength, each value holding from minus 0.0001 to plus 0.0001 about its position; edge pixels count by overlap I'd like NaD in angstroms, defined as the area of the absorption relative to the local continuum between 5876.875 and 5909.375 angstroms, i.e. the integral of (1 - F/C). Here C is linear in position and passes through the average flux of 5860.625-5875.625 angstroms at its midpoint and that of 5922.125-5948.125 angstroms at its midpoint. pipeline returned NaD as 2.0 angstroms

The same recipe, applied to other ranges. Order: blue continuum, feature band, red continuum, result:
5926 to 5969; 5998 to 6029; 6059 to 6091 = 0.7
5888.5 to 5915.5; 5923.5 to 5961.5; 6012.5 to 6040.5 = -1.8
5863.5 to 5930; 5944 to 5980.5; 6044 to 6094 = -0.2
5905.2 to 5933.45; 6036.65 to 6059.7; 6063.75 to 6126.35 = -0.4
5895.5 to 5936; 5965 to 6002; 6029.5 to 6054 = 0.4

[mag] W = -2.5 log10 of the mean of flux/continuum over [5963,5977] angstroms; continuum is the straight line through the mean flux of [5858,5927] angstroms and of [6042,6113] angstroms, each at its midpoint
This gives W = 0.01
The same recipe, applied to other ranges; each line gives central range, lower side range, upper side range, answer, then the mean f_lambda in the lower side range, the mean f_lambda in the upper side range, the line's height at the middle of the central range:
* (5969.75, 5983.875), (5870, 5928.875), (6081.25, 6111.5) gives 0.01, 6.28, 6.21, 6.25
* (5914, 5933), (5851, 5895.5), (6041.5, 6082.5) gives -0.03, 6.21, 6.29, 6.23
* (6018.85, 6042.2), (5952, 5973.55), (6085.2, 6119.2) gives 0.01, 6.34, 6.24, 6.29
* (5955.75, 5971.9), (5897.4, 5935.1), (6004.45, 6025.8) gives -0.01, 6.41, 6.1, 6.26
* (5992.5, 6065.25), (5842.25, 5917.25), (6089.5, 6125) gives 0.00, 6.25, 6.24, 6.24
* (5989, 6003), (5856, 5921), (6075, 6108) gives -0.02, 6.25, 6.23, 6.24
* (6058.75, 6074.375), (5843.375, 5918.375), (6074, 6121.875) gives 0.01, 6.25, 6.24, 6.24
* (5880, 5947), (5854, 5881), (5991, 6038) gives 0.02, 6.42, 6.22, 6.36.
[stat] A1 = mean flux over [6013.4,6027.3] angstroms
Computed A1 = 6.06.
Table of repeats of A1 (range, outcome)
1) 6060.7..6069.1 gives 6.19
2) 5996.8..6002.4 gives 6.37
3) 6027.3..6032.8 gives 6.29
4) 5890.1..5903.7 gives 5.75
